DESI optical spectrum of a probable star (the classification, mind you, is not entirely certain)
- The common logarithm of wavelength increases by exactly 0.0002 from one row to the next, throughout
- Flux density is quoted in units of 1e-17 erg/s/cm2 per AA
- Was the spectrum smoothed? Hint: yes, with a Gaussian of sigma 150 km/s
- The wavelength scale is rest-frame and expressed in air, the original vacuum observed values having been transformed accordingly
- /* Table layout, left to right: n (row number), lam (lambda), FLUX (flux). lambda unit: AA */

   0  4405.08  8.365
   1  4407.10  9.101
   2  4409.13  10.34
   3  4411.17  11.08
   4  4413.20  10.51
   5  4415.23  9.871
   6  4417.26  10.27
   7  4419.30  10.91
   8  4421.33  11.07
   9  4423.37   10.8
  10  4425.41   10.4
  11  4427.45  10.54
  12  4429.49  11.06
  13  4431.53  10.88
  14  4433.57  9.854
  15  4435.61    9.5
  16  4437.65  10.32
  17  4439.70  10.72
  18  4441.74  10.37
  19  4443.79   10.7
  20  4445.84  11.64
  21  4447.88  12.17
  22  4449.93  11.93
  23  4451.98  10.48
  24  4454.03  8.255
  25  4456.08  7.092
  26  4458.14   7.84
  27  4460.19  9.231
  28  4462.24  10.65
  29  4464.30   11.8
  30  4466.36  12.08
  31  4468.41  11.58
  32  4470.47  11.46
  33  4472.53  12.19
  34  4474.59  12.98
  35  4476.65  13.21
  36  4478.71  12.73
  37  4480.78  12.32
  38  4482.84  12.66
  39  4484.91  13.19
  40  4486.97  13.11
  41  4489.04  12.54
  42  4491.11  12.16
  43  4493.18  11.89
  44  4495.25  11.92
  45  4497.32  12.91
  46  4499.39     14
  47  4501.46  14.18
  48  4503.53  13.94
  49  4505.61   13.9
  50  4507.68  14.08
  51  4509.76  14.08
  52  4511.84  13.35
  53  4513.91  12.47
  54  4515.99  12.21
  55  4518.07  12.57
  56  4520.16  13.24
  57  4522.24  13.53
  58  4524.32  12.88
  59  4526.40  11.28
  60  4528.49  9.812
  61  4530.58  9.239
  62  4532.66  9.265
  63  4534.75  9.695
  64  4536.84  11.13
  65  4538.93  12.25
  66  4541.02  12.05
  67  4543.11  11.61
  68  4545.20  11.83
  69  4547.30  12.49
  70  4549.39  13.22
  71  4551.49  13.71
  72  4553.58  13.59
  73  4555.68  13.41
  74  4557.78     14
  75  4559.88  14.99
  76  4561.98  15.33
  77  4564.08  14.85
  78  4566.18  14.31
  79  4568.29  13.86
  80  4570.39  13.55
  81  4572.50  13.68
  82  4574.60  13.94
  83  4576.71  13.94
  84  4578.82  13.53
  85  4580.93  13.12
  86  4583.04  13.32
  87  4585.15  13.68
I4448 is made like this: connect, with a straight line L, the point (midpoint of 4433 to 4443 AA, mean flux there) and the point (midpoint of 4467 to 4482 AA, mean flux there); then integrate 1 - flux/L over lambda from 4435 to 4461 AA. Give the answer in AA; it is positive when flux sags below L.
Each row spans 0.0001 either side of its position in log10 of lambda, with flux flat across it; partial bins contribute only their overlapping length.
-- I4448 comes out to 1.7 AA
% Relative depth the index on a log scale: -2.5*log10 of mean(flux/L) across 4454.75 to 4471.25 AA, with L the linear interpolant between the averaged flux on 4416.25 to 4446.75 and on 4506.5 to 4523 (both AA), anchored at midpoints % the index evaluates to 0.14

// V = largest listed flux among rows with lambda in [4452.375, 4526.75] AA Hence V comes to 14.18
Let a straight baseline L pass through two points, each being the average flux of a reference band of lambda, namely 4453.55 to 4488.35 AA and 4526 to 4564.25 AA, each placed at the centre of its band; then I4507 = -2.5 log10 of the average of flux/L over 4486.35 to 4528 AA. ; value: -0.10 mag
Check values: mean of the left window 11.4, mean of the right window 12.3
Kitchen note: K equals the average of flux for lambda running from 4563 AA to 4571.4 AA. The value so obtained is 14.2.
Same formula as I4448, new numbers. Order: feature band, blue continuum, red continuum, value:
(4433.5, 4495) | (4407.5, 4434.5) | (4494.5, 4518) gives 3.8 AA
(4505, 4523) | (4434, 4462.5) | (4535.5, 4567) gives -1.8 AA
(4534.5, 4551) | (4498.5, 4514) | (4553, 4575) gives 2.5 AA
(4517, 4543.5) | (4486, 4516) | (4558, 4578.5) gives 4.3 AA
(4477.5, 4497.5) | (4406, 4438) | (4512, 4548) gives -2.5 AA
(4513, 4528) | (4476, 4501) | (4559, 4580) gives 0.9 AA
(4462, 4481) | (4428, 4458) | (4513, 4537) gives -2.6 AA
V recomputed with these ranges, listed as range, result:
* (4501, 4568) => 15.33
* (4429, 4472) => 12.17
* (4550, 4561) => 14.99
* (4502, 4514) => 14.08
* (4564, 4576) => 14.85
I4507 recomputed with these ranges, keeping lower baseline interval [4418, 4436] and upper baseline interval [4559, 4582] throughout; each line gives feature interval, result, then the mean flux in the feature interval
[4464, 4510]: -0.07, 12.8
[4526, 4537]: 0.31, 9.91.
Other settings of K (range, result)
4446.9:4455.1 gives 10.7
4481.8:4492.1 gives 12.7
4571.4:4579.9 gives 13.8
